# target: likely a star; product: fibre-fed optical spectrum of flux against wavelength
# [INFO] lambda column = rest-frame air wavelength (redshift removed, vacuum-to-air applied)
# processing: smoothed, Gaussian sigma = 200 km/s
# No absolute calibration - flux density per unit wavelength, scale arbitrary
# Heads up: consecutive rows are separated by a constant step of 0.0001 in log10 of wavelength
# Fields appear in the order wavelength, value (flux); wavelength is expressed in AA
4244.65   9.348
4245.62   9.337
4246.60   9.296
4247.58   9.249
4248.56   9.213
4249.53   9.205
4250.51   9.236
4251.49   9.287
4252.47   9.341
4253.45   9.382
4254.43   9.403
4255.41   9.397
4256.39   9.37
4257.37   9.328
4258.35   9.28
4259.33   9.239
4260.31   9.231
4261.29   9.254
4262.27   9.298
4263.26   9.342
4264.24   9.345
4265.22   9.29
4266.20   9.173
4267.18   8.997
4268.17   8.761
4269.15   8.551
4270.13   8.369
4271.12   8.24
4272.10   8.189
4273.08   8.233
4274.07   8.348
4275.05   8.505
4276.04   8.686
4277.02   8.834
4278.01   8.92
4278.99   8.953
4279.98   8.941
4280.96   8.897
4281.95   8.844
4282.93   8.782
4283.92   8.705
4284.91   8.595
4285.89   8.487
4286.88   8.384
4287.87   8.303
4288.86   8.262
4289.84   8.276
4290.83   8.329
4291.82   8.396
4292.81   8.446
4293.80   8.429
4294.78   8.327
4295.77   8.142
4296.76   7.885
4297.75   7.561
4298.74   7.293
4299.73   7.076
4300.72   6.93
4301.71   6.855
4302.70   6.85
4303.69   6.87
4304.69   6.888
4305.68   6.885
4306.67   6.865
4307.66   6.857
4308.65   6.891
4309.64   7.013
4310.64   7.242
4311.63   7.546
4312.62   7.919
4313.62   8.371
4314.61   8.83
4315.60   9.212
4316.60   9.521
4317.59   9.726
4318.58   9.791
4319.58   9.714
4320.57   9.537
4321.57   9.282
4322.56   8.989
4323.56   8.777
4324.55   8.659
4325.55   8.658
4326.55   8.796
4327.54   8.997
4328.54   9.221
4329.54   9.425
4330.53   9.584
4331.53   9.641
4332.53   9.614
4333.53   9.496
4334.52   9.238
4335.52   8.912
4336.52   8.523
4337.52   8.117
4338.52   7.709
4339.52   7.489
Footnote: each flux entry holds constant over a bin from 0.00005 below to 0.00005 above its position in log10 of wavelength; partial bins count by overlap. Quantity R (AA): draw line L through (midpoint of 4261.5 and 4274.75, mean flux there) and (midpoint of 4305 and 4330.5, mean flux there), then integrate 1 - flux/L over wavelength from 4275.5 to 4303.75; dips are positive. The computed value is 1.5 AA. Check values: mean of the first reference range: 8.78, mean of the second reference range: 8.52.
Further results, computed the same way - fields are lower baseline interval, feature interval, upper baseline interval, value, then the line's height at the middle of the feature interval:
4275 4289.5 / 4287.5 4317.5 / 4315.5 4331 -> 4.0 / 8.96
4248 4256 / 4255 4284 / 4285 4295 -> -0.1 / 8.88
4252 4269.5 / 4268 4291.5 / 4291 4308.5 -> -0.6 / 8.36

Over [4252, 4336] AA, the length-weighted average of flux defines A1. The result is 8.58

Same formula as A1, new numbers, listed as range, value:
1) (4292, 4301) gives 7.83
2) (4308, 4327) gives 8.64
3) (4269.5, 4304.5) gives 8.19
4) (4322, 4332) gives 9.08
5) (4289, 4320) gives 7.9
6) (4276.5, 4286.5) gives 8.79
